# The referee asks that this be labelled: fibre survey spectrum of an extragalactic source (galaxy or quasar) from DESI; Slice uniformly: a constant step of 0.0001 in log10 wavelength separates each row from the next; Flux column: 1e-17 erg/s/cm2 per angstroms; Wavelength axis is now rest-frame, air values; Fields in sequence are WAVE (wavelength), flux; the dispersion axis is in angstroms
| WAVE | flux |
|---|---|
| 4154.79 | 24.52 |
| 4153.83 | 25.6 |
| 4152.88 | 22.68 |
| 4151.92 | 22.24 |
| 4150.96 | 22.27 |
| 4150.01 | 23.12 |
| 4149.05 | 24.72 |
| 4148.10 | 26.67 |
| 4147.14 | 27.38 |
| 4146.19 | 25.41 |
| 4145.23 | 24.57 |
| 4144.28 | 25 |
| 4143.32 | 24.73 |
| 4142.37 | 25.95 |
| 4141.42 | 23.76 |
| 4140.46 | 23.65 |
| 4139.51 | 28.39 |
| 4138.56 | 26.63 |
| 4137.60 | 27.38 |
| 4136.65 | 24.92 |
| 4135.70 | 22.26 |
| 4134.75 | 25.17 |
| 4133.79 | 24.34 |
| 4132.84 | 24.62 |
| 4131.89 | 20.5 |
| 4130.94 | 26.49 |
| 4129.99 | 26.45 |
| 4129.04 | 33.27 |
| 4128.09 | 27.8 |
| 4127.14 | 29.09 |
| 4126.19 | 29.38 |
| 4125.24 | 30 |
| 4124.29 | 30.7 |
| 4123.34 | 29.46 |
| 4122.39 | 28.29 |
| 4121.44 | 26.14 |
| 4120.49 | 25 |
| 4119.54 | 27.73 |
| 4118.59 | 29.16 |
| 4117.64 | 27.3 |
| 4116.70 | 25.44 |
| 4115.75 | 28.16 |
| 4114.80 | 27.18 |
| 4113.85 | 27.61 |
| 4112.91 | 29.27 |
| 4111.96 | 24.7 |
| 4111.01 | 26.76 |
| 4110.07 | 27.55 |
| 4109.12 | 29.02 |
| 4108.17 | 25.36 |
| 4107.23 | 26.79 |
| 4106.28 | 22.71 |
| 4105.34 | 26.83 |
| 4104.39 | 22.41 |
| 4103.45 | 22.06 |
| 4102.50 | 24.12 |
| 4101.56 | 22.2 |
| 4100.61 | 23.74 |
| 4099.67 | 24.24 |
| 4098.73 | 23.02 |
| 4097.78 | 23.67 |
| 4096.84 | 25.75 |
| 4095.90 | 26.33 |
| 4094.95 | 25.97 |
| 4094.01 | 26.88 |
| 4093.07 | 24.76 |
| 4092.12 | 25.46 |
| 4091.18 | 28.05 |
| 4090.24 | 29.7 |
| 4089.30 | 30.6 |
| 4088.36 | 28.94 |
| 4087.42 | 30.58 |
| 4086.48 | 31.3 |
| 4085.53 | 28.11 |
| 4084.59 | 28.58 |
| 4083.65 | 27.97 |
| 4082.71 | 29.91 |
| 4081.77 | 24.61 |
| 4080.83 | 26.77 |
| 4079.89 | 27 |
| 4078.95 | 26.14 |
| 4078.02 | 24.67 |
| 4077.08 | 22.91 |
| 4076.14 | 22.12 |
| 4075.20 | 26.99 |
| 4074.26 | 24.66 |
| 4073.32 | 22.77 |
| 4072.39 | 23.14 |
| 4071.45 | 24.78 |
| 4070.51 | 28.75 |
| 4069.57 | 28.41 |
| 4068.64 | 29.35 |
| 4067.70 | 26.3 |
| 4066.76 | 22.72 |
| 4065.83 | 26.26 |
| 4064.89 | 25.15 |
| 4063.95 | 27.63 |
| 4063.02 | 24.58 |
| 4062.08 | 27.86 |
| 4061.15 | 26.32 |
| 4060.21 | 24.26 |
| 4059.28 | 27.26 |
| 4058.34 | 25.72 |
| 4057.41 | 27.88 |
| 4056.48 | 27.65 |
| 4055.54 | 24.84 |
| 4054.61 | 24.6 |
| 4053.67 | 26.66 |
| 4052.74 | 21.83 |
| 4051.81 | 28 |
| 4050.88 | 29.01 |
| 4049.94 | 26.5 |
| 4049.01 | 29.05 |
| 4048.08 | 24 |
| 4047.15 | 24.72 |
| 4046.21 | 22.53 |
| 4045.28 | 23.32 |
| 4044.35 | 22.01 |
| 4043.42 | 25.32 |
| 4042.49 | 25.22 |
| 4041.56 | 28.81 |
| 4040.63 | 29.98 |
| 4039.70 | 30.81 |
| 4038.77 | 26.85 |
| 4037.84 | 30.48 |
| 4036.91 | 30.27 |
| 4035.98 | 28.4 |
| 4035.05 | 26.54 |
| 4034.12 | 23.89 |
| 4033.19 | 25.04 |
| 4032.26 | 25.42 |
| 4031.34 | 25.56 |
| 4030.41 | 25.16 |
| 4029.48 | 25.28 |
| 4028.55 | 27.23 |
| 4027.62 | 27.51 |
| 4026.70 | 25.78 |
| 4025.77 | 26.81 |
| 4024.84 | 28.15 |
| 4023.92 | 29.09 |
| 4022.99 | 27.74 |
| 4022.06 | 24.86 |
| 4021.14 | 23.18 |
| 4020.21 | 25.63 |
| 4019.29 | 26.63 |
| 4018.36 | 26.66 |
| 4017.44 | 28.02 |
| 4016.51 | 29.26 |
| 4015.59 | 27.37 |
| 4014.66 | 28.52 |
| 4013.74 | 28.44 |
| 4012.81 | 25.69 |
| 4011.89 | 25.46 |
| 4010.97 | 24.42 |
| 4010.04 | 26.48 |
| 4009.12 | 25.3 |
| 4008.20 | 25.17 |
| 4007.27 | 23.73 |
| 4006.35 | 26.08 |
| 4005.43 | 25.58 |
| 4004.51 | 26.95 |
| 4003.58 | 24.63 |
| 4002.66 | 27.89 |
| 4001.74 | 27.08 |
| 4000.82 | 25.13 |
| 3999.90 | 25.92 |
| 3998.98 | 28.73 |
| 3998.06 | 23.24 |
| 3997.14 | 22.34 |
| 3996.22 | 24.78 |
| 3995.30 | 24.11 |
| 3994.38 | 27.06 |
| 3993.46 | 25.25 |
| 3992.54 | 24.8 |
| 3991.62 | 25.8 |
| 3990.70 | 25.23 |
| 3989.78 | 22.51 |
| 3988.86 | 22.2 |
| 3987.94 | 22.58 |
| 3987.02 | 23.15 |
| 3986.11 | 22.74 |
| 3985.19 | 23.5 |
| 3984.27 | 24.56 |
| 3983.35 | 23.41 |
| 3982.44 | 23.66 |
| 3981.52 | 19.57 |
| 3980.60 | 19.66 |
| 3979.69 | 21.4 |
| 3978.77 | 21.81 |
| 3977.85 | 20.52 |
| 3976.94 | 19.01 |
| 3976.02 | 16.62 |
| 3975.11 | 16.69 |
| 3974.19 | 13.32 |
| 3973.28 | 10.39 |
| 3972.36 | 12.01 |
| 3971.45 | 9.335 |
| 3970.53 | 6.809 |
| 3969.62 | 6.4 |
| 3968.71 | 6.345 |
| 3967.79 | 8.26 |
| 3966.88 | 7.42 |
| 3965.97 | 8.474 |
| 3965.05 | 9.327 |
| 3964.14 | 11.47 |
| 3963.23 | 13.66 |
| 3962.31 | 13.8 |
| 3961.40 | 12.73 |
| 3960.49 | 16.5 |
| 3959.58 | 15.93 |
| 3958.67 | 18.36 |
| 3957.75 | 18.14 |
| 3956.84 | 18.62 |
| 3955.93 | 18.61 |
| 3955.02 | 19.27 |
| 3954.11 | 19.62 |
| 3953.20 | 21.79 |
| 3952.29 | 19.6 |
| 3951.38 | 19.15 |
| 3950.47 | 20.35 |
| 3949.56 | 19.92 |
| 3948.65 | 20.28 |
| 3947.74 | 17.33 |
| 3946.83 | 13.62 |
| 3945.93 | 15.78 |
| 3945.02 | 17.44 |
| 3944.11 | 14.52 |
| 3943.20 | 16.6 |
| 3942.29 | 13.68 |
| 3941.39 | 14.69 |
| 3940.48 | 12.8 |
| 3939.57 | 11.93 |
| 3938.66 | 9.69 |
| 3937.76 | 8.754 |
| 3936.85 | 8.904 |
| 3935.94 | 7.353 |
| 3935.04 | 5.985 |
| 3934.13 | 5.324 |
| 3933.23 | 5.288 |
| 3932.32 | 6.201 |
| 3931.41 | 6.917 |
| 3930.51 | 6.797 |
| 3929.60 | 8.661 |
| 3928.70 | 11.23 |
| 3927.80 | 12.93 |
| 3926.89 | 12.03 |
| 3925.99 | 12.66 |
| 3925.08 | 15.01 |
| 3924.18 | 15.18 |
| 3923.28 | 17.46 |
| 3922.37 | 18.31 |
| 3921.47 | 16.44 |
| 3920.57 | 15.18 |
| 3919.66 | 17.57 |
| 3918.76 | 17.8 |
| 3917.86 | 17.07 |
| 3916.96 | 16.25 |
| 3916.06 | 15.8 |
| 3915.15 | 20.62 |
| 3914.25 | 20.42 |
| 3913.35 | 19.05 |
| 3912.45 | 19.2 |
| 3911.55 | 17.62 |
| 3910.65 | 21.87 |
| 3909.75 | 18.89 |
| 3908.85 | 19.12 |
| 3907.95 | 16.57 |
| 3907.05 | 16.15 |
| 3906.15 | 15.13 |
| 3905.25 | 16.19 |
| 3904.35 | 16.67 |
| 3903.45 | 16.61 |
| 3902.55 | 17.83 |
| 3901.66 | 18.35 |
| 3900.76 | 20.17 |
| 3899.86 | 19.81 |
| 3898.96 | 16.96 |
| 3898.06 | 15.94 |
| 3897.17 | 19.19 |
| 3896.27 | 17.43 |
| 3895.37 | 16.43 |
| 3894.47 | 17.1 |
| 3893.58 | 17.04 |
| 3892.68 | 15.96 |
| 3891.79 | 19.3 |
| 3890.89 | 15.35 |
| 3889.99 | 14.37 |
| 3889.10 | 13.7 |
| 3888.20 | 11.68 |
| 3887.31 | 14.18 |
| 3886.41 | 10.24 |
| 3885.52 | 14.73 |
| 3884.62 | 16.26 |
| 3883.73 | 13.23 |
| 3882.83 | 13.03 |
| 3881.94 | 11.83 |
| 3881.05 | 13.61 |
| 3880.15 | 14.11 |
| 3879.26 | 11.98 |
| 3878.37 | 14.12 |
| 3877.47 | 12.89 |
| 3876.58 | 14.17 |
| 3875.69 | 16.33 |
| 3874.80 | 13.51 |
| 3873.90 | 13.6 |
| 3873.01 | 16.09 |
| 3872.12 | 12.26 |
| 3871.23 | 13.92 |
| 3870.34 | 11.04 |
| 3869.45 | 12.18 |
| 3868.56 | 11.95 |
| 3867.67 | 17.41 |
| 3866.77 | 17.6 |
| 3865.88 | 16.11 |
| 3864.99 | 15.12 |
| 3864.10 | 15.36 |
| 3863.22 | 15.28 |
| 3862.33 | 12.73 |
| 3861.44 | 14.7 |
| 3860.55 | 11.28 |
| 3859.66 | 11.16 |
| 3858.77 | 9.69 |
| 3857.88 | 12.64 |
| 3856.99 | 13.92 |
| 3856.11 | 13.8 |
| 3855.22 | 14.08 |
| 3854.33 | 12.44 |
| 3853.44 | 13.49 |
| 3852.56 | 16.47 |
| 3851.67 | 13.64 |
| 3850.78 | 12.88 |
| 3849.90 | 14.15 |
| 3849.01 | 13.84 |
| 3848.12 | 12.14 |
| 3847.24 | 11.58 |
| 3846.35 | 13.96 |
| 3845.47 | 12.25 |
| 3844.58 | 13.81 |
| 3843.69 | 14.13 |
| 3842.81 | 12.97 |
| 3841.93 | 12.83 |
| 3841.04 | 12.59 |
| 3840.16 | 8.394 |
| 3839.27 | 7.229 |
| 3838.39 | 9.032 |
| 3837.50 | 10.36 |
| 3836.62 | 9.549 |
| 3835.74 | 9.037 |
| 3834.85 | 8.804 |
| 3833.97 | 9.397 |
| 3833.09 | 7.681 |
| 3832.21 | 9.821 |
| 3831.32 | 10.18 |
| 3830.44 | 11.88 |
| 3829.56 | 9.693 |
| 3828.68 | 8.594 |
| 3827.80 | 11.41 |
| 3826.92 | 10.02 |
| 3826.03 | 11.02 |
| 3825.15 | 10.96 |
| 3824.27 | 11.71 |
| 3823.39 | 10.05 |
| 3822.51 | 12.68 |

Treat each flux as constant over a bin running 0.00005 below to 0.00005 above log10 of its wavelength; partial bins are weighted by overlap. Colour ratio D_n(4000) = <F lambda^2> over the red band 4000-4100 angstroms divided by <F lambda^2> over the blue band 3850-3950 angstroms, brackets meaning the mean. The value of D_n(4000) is 1.96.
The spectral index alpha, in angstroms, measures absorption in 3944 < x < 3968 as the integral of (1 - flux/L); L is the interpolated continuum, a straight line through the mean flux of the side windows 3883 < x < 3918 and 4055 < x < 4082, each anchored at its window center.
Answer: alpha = 4.5 angstroms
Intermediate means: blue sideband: 16.9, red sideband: 25.8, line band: 16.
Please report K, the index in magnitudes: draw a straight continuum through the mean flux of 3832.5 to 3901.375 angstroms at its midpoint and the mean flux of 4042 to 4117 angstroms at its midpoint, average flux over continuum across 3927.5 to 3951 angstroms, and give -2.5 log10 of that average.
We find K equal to 0.43 mag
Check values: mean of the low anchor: 13.6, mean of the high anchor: 26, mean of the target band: 12.1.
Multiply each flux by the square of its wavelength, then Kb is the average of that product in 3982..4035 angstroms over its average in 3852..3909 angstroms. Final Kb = 1.84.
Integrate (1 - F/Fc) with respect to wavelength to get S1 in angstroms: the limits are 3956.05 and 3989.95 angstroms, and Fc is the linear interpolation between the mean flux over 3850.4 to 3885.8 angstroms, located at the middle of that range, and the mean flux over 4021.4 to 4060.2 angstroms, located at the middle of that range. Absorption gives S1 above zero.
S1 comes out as 8.4 angstroms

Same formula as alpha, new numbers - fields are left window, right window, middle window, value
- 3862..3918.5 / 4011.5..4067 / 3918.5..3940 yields 8.29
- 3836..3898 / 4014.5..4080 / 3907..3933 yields 2.77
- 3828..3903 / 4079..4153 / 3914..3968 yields 9.81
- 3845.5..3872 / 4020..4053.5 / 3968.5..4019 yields 2.02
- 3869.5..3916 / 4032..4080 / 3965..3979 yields 5.99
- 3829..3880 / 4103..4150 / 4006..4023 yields -4.51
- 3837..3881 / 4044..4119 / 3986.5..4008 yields -3.81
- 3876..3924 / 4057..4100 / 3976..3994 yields -1.19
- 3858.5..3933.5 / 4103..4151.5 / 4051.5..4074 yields -2.73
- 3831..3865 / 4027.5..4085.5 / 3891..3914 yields -2.91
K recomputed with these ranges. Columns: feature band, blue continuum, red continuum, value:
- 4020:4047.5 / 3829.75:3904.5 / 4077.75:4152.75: -0.19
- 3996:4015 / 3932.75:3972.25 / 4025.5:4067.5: -0.24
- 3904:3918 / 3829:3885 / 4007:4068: -0.07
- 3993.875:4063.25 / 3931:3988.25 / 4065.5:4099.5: -0.23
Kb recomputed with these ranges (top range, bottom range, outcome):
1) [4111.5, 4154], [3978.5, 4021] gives 1.12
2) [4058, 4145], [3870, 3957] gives 1.91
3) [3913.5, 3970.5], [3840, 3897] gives 1.04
